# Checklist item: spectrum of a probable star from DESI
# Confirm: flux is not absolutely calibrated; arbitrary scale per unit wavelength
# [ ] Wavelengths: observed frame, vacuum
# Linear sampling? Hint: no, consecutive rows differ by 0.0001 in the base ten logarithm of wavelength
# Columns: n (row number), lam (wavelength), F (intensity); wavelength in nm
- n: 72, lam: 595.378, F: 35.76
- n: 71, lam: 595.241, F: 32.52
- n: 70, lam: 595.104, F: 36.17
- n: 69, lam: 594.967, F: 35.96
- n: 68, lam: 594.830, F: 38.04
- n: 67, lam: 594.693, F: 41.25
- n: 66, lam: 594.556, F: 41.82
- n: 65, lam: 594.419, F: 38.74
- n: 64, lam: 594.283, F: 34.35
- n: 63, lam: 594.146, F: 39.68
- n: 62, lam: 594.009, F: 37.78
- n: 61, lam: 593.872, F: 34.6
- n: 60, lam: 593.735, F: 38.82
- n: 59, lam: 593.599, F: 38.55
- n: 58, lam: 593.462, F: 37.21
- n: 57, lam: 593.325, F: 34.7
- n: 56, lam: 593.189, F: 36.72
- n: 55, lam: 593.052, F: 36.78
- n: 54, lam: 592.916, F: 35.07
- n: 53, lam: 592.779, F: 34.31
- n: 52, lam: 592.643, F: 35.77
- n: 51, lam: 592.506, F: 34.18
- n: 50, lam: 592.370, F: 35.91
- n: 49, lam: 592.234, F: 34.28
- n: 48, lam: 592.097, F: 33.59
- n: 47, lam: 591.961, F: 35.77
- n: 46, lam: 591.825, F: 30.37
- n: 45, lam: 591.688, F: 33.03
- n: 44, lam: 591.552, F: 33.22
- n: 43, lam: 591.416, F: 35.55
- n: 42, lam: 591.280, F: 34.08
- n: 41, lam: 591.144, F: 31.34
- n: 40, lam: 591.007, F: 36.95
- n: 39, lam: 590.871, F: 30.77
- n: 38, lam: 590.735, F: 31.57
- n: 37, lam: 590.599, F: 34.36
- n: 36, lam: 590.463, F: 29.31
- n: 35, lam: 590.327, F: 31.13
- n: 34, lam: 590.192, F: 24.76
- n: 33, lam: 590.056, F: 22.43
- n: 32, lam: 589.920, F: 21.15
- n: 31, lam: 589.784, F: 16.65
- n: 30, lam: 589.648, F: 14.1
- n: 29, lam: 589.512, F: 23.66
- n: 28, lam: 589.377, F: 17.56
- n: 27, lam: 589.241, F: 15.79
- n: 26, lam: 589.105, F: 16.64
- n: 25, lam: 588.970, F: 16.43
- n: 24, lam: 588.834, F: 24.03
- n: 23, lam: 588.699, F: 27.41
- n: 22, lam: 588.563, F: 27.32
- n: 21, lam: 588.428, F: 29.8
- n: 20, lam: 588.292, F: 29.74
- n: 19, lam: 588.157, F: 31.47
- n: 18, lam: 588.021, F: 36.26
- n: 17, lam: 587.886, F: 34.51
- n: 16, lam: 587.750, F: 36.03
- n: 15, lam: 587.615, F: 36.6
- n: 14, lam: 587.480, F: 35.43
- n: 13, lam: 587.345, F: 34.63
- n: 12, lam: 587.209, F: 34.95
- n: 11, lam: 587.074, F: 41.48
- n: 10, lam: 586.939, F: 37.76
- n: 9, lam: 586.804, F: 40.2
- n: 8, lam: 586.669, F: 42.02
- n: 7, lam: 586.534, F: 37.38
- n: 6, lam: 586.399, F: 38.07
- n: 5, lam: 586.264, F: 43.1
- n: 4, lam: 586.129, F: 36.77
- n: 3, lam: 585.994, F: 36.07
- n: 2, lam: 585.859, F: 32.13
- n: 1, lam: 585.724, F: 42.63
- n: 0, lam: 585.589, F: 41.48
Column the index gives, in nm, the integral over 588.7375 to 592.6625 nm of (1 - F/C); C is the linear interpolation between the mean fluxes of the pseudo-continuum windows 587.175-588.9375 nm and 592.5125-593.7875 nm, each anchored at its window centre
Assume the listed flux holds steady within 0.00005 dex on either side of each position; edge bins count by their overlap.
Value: 0.724 nm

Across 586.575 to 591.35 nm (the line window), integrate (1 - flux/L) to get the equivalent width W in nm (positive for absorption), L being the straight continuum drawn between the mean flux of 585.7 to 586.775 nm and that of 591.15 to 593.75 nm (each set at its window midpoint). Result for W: 0.977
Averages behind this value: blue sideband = 38.4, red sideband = 35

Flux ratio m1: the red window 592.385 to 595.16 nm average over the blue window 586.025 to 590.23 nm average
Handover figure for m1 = 1.2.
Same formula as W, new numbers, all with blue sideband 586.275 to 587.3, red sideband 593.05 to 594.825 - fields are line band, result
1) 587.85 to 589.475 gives 0.560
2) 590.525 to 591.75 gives 0.155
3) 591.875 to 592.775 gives 0.078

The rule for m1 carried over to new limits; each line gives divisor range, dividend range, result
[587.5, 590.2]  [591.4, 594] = 1.39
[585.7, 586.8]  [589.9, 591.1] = 0.77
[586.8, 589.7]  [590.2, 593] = 1.15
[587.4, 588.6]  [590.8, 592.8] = 1.02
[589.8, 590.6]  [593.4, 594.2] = 1.46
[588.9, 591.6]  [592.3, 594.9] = 1.44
